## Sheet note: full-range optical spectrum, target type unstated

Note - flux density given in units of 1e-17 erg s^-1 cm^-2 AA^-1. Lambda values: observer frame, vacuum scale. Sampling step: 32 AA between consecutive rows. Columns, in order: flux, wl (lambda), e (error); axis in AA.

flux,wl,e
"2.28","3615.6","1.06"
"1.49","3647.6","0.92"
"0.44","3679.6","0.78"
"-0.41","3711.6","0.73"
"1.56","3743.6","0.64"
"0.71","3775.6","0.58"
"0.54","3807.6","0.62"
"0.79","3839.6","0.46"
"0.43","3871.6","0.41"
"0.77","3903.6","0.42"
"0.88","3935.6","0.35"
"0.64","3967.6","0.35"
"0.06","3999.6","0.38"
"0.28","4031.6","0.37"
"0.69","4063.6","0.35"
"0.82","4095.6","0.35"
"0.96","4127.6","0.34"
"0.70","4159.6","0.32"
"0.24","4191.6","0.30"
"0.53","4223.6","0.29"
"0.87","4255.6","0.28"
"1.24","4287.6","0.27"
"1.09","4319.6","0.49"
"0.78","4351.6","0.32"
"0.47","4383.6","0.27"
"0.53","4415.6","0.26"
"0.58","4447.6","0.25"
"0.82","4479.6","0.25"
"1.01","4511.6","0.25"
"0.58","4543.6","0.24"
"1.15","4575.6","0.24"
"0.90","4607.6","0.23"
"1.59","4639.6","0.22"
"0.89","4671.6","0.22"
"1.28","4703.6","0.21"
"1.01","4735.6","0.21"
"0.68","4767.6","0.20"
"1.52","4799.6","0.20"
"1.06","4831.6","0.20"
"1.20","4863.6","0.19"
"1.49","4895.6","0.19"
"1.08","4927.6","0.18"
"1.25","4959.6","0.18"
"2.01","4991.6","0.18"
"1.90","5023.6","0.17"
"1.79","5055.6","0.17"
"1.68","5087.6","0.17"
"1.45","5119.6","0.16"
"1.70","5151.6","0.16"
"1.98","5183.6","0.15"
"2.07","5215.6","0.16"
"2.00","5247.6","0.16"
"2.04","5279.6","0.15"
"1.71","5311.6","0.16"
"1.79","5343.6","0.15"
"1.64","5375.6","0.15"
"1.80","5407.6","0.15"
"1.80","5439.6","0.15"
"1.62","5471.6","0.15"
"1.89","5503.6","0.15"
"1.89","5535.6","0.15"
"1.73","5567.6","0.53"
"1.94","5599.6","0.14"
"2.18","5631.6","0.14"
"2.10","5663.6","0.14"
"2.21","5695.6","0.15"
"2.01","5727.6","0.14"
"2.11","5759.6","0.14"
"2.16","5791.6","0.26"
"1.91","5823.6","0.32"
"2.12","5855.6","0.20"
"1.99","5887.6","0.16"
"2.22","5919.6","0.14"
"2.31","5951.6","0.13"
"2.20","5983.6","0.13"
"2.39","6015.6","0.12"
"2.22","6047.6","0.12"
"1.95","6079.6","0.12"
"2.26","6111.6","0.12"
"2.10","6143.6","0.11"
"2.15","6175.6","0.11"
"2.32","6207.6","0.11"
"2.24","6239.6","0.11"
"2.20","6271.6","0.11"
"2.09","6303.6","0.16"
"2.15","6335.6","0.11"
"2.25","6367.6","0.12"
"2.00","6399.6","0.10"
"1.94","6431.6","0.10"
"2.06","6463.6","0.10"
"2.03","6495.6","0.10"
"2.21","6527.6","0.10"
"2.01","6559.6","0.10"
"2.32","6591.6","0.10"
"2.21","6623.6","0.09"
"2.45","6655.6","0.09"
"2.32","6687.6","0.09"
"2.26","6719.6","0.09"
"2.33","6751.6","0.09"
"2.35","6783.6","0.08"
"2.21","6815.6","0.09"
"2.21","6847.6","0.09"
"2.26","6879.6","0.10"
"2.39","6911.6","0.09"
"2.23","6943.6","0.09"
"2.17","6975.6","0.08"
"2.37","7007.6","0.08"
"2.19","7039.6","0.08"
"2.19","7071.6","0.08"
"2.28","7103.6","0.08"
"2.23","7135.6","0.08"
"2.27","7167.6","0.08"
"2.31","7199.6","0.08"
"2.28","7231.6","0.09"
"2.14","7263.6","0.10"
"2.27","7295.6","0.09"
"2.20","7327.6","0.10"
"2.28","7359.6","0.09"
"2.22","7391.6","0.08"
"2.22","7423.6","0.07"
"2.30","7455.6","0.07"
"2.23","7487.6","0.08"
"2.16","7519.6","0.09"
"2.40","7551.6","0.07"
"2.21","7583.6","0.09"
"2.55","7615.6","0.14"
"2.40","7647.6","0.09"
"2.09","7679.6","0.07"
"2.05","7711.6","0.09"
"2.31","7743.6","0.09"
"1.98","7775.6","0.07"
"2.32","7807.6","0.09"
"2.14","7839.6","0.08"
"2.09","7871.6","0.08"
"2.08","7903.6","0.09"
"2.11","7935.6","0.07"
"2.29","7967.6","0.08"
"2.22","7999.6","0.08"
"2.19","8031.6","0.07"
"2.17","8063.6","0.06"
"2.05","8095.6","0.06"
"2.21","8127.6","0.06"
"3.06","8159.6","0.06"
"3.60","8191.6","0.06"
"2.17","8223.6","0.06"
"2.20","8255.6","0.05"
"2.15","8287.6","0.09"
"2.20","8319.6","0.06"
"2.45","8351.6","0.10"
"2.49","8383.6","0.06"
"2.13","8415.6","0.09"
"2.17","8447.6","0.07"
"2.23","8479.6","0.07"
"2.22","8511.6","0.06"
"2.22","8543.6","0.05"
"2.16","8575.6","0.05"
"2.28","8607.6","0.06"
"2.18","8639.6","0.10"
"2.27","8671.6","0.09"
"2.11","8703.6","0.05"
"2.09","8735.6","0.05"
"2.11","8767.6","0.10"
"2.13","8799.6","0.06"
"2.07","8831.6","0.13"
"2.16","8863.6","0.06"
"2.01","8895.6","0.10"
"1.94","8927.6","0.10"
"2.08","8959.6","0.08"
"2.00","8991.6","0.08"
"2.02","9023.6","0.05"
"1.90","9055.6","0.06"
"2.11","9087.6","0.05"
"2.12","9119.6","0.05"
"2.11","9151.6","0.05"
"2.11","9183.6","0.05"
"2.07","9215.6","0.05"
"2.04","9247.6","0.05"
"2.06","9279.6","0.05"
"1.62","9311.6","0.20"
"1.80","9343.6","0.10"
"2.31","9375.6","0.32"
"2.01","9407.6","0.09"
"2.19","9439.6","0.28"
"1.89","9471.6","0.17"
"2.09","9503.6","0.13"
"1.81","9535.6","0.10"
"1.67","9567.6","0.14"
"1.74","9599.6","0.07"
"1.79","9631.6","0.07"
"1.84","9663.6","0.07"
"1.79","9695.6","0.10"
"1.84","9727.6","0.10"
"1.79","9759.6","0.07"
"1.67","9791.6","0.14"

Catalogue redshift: 0.245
